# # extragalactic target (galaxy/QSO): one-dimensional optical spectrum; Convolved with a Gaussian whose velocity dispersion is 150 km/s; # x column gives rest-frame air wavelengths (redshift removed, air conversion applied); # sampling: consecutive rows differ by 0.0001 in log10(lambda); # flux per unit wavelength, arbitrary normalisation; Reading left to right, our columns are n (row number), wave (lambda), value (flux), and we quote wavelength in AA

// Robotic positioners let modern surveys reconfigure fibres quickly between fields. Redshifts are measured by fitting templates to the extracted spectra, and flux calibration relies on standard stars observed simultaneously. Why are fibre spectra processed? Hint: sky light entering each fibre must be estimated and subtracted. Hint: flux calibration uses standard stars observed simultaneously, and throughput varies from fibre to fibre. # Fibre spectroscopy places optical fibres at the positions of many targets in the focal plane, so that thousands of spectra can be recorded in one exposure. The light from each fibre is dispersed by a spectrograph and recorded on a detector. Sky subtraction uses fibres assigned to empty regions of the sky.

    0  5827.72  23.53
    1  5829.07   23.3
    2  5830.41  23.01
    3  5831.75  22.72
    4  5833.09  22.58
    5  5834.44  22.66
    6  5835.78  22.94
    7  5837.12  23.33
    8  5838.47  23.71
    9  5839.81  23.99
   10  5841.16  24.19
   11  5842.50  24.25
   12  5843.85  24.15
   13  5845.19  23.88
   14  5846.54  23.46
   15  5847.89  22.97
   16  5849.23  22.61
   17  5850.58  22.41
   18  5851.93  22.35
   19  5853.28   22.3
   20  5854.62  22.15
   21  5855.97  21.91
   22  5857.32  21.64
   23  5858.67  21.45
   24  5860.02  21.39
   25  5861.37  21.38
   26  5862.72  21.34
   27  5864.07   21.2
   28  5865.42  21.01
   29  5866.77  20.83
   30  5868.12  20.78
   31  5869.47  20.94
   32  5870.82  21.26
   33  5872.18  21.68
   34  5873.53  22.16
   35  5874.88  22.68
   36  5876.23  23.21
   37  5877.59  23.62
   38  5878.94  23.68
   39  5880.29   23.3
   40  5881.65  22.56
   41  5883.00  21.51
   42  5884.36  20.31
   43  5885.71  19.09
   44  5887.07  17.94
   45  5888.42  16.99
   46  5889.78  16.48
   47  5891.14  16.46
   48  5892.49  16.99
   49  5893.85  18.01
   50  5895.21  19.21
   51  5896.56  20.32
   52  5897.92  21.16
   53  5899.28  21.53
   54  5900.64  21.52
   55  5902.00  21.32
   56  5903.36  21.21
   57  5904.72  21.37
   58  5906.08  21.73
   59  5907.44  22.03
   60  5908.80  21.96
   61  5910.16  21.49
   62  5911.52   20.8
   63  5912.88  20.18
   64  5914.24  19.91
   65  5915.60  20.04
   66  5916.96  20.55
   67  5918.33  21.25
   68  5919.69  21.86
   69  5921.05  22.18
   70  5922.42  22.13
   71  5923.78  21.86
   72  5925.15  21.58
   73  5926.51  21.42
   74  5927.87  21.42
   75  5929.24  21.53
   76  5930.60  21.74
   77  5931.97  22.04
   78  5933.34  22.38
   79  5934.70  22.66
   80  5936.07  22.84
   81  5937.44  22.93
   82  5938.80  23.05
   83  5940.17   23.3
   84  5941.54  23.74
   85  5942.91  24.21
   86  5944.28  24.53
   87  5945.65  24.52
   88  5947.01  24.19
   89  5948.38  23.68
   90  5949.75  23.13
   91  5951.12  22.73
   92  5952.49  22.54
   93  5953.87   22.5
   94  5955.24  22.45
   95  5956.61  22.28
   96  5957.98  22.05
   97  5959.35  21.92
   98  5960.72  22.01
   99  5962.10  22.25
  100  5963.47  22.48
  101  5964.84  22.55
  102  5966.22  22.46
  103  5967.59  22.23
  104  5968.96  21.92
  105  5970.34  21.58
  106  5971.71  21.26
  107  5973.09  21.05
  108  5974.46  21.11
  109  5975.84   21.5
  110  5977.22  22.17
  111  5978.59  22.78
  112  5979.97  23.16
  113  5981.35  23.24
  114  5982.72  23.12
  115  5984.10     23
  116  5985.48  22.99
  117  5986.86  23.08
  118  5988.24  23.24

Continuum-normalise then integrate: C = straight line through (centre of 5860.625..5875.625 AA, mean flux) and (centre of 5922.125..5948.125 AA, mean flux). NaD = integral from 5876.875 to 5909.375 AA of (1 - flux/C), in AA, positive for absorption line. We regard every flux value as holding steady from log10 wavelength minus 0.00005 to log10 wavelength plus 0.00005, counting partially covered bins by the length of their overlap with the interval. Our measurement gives 2.2 AA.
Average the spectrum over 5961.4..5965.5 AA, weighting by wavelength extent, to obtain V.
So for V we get 22.4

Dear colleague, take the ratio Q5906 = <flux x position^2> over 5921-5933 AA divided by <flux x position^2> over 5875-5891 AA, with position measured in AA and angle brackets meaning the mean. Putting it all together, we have 1.1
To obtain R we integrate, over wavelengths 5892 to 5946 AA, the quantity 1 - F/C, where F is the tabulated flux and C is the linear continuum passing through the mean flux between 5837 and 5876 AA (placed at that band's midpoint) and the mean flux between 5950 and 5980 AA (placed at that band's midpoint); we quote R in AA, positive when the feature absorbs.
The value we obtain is 1.4 AA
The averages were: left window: 22.3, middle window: 21.6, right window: 22.1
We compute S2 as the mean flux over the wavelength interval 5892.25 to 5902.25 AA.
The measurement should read 20.1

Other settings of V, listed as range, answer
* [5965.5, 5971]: 22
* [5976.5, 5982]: 22.8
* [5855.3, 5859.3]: 21.7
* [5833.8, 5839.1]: 23.2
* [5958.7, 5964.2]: 22.2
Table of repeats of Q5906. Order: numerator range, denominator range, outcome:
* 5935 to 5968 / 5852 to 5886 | 1.08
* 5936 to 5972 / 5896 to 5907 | 1.09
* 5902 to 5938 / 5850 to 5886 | 1.01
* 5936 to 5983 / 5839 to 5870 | 1.05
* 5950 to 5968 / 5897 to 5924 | 1.07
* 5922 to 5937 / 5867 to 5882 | 1.00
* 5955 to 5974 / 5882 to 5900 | 1.19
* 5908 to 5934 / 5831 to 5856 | 0.95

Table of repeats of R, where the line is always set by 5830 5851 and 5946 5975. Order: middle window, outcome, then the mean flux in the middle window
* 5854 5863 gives 0.6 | 21.6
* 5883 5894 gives 2.4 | 18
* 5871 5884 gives 0.2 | 22.6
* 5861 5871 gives 0.9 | 21.1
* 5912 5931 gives 1.2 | 21.3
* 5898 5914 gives 1.0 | 21.3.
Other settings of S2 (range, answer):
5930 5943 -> 22.8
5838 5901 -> 21.4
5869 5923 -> 20.8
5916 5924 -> 21.6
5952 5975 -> 22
